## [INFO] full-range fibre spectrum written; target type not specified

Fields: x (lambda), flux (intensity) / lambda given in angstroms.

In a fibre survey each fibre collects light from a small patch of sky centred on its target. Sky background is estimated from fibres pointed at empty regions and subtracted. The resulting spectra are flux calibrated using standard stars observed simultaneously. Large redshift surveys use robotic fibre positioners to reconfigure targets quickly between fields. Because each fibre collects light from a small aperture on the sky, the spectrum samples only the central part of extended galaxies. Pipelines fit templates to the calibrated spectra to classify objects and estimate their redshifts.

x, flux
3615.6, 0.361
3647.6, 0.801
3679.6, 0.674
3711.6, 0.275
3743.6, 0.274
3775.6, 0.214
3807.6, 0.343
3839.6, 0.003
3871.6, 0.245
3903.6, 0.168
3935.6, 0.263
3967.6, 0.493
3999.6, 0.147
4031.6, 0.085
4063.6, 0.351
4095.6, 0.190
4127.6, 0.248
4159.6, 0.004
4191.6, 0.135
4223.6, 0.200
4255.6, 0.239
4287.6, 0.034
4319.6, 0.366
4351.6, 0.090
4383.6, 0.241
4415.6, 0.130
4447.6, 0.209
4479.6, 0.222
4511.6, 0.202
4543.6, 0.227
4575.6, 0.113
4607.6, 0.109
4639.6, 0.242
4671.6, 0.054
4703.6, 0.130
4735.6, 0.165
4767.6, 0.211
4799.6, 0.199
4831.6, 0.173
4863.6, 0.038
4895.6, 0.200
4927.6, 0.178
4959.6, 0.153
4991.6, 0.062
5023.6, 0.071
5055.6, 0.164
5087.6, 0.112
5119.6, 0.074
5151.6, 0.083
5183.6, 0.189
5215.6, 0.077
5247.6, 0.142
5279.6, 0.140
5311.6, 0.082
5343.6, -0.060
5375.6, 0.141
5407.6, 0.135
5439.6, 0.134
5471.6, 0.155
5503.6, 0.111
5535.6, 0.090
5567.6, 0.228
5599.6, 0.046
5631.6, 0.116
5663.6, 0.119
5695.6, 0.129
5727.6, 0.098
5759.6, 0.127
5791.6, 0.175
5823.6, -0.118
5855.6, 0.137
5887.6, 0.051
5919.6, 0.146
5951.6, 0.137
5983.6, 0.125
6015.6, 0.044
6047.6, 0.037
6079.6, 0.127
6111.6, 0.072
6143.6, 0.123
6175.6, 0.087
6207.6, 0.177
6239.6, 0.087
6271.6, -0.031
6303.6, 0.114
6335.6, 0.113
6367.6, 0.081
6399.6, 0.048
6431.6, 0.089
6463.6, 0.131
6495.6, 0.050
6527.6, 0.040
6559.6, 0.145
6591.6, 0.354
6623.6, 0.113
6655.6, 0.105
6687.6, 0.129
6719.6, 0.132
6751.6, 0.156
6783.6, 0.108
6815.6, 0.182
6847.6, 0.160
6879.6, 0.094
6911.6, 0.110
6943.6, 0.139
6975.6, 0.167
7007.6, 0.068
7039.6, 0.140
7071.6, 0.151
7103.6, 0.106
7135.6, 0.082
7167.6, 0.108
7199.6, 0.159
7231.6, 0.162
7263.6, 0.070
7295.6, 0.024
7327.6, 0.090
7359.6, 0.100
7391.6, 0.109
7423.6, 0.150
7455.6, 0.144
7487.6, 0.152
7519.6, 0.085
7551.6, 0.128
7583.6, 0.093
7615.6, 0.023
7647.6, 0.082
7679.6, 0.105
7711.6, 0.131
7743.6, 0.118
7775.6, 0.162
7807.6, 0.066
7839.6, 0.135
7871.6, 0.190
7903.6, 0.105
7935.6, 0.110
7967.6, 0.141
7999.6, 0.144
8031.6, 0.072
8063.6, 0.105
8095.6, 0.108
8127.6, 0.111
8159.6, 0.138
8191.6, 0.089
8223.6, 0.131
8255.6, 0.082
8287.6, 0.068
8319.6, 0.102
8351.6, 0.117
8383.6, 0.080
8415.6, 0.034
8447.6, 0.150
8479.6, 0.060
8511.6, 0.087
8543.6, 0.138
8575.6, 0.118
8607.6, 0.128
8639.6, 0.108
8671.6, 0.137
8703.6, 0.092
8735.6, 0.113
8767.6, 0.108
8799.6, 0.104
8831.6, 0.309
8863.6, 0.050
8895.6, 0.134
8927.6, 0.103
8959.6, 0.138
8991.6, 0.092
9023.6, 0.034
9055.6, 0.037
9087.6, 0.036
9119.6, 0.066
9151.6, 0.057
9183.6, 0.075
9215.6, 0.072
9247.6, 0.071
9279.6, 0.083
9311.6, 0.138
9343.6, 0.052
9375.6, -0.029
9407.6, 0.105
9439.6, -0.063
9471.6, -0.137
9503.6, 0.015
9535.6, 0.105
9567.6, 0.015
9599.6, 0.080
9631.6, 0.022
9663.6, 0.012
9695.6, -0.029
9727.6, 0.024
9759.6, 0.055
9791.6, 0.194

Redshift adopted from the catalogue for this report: 0.77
